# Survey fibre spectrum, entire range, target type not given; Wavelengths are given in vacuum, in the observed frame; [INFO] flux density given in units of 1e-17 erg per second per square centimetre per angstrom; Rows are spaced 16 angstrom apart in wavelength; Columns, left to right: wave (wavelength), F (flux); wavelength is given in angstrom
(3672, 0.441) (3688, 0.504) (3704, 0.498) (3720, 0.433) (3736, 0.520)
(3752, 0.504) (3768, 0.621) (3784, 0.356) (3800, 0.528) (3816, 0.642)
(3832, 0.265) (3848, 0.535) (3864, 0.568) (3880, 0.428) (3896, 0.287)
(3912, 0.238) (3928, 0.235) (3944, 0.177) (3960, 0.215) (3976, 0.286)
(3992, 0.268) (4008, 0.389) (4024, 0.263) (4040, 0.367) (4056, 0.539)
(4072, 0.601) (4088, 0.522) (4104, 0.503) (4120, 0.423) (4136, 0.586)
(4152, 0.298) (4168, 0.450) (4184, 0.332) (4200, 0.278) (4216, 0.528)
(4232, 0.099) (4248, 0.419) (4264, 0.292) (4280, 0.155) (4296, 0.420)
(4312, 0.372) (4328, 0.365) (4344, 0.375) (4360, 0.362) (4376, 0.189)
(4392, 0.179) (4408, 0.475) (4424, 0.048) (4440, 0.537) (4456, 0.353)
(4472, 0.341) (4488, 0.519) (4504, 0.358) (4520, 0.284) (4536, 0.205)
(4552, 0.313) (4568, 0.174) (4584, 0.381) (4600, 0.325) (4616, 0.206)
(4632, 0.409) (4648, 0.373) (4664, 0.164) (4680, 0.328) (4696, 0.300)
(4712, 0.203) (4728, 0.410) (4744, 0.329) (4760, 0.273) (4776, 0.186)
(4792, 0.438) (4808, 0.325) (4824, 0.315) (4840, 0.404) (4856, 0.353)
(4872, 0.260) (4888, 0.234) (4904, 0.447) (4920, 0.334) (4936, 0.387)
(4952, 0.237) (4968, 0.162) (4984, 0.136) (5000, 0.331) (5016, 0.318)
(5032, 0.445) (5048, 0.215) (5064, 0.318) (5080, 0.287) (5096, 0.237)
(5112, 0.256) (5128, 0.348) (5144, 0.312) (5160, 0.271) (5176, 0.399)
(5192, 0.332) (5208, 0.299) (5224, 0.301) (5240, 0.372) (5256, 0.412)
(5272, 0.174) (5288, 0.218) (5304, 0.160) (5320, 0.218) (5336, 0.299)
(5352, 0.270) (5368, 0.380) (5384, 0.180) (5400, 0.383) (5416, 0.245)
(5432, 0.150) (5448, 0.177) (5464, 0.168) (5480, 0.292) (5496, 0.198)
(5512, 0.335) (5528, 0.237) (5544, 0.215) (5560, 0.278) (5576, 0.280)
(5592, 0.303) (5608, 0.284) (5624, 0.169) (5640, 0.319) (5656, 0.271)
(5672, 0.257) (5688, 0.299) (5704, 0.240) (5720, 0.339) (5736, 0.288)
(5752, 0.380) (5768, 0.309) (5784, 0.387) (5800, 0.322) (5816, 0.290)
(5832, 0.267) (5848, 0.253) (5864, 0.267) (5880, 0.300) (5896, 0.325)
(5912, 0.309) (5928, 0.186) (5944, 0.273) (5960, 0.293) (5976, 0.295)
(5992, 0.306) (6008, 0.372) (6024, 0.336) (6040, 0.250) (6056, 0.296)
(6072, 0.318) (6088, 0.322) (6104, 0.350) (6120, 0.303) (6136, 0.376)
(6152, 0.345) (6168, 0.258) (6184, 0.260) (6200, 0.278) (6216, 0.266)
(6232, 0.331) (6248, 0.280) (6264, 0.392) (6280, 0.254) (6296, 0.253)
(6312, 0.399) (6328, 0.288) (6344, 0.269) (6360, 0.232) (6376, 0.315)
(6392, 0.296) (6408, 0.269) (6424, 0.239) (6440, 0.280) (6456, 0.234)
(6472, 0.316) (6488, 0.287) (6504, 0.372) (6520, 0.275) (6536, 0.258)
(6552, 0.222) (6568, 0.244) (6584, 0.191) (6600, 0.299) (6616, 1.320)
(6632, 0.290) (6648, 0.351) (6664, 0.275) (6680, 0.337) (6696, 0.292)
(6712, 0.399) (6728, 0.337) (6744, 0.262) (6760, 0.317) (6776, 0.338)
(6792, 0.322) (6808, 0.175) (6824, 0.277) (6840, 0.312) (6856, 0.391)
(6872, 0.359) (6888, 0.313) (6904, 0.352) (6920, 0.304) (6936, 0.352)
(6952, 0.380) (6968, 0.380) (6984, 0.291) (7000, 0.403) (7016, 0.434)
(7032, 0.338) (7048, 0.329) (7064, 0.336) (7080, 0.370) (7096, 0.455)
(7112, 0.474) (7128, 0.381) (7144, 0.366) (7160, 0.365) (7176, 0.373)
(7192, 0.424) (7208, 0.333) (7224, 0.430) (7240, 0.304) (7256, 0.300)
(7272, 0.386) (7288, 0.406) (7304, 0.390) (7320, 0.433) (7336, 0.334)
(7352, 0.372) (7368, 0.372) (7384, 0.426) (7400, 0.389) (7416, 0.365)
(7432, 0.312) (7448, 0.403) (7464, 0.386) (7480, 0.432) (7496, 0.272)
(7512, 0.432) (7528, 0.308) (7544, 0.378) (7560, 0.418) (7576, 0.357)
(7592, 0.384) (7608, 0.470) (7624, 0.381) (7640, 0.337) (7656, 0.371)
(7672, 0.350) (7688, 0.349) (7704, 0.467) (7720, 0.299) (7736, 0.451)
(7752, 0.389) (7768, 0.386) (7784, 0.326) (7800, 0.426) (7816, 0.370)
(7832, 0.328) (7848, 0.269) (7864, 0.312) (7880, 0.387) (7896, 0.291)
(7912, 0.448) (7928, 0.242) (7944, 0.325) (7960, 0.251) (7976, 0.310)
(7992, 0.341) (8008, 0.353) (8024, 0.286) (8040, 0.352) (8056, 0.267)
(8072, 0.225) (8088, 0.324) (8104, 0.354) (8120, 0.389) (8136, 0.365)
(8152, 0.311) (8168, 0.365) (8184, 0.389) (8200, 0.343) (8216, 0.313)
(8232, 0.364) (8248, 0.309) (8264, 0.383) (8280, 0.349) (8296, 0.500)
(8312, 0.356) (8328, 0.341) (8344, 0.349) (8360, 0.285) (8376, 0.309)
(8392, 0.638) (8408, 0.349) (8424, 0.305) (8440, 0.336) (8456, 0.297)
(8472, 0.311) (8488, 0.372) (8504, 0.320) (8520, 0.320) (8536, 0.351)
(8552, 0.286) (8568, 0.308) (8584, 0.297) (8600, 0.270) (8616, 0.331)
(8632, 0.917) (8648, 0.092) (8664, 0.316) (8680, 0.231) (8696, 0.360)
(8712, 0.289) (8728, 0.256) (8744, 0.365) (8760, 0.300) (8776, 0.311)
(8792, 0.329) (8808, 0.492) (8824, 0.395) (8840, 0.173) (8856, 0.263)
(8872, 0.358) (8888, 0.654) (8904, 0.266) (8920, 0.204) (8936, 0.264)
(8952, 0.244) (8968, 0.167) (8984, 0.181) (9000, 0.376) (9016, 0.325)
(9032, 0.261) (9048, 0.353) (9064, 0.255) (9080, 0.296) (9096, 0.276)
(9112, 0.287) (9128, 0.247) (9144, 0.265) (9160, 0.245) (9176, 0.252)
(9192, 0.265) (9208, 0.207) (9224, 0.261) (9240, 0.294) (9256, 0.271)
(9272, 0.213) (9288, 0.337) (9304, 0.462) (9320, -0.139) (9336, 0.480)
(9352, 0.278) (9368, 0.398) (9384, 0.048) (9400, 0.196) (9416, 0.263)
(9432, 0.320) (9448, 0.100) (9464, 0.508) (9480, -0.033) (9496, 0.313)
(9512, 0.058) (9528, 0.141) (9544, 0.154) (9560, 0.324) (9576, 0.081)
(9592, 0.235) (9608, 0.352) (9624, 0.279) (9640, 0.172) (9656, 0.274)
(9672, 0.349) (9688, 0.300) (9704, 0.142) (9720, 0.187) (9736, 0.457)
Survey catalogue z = 0.77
